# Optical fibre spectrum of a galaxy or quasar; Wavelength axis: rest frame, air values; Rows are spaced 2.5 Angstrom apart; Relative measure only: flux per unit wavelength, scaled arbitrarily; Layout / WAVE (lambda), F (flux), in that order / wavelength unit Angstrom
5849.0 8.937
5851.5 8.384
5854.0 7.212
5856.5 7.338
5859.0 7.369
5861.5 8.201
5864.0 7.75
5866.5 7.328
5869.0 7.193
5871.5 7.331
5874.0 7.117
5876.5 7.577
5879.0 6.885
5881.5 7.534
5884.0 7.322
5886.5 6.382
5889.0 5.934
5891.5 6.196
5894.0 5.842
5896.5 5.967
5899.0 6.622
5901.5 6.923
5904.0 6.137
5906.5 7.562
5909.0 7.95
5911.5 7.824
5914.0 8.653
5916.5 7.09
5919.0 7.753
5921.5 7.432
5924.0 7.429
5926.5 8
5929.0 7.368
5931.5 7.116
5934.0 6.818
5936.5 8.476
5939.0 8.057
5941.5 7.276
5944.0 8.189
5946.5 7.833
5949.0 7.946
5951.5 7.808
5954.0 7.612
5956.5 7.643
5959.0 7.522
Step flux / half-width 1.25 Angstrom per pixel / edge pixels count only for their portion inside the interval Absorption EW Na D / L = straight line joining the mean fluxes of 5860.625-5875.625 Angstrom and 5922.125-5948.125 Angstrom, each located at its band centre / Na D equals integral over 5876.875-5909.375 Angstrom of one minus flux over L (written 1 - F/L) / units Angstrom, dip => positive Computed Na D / 3.61 Angstrom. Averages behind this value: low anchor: 7.47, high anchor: 7.65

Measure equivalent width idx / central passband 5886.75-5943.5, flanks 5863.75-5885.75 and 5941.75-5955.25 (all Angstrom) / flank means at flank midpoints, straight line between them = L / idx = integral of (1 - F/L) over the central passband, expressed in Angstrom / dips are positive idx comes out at 3.0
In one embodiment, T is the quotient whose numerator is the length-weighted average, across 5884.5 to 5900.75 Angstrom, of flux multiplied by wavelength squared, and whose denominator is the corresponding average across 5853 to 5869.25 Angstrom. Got 0.8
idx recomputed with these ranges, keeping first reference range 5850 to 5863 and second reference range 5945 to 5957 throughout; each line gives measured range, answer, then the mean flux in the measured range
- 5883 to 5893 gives 1.7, 6.42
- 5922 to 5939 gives 0.4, 7.57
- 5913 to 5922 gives 0.0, 7.73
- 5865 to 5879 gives 0.8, 7.28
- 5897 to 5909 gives 1.4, 6.88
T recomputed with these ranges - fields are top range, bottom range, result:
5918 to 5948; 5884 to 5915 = 1.13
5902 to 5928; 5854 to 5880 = 1.04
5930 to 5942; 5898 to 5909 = 1.10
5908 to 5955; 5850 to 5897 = 1.10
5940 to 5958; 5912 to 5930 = 1.02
